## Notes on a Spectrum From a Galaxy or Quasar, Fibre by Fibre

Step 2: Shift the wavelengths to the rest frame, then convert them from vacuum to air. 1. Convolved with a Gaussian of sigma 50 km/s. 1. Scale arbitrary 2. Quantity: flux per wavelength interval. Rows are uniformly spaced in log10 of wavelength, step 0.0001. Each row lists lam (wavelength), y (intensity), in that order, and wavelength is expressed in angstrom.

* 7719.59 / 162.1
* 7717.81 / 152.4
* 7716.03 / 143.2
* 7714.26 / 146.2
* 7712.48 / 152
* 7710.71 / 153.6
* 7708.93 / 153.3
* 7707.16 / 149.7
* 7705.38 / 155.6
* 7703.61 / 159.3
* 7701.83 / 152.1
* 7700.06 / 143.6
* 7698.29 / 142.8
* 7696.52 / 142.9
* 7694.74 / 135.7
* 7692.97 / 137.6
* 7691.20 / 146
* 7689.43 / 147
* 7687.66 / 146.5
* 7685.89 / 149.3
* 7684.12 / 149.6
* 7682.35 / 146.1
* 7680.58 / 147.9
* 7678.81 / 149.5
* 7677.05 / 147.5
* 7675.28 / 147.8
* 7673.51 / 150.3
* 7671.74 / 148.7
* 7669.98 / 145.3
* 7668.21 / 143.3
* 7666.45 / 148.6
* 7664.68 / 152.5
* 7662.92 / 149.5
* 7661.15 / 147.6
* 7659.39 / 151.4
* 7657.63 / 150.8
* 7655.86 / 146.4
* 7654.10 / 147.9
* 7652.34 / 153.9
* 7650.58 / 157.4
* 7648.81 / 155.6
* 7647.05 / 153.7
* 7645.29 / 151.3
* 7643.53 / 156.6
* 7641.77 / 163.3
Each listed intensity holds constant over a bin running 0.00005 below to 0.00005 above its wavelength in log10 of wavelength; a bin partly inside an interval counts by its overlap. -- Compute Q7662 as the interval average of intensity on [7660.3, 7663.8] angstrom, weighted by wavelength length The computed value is 148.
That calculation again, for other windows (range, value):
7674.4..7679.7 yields 148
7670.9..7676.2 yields 149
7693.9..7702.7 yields 143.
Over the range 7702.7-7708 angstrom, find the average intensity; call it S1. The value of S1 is 155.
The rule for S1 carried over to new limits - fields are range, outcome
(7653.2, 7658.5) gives 148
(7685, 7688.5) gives 148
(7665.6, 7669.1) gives 146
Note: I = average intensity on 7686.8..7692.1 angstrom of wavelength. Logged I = 147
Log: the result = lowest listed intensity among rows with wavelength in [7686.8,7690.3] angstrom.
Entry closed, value 146.5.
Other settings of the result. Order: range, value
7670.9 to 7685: 146.1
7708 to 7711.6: 153.3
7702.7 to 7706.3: 155.6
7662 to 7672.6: 143.3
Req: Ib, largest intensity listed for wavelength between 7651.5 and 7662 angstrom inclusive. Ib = 153.9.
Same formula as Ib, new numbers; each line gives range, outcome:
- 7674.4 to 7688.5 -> 149.6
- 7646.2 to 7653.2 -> 157.4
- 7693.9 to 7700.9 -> 143.6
